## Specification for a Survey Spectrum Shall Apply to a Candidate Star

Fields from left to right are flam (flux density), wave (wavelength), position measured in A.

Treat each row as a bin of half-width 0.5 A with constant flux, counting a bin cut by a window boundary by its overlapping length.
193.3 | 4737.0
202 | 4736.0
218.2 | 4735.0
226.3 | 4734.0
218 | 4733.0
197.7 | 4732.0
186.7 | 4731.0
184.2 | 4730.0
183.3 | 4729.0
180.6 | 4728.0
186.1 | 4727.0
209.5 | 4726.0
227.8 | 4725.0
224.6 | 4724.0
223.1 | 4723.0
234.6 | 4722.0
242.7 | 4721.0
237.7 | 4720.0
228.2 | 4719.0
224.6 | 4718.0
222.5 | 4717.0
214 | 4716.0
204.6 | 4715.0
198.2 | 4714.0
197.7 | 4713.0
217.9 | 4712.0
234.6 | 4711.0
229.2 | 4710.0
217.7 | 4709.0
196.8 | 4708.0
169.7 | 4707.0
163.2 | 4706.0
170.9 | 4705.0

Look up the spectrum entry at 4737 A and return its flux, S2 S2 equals 193.3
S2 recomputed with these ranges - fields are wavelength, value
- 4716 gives 214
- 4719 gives 228.2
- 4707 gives 169.7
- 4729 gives 183.3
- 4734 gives 226.3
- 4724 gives 224.6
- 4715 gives 204.6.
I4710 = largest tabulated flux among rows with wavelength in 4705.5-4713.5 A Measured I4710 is 234.6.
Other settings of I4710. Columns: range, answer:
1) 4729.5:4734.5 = 226.3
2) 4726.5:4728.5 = 186.1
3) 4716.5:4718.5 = 224.6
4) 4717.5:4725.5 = 242.7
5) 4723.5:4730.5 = 227.8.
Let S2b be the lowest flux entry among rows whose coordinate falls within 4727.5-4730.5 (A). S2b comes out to 180.6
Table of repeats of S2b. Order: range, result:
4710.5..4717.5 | 197.7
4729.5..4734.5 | 184.2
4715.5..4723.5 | 214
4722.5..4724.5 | 223.1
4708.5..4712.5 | 217.7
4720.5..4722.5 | 234.6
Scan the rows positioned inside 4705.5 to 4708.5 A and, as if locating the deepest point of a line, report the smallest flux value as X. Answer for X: 163.2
